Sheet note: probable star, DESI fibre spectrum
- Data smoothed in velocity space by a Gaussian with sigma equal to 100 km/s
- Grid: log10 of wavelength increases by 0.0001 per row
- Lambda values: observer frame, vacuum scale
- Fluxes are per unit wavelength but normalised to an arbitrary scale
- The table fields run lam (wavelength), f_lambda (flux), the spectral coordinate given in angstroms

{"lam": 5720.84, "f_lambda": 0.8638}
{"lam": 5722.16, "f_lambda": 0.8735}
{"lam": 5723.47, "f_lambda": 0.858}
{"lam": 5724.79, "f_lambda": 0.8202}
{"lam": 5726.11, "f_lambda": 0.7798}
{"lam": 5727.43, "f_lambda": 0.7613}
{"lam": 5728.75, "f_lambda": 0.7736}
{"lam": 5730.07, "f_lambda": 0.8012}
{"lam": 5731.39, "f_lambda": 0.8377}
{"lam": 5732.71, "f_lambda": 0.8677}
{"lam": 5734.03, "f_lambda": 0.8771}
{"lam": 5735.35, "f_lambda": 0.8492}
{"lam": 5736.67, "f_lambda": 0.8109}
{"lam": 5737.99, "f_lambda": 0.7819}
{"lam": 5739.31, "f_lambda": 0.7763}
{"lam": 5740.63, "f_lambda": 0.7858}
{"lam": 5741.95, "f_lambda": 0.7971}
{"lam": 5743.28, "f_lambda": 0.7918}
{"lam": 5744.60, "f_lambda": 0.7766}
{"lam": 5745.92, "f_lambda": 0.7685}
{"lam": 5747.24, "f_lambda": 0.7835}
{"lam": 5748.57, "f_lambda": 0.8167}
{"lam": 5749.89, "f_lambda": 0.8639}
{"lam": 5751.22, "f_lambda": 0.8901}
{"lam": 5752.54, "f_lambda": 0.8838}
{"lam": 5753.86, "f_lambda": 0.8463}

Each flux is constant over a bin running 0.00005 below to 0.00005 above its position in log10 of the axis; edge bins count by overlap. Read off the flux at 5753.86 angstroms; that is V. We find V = 0.8463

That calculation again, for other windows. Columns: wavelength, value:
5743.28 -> 0.7918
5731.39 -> 0.8377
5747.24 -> 0.7835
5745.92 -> 0.7685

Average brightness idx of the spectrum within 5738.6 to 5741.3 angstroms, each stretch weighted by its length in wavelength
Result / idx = 0.783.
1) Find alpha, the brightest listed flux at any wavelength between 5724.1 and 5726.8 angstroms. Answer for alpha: 0.8202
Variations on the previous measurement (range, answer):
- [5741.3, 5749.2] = 0.8167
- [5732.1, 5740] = 0.8771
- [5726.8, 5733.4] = 0.8677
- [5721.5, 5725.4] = 0.8735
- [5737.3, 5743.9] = 0.7971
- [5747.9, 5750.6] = 0.8639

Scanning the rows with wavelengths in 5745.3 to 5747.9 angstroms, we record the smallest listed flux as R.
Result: 0.7685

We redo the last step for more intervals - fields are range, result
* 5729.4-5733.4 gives 0.8012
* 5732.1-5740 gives 0.7763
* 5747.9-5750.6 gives 0.8167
